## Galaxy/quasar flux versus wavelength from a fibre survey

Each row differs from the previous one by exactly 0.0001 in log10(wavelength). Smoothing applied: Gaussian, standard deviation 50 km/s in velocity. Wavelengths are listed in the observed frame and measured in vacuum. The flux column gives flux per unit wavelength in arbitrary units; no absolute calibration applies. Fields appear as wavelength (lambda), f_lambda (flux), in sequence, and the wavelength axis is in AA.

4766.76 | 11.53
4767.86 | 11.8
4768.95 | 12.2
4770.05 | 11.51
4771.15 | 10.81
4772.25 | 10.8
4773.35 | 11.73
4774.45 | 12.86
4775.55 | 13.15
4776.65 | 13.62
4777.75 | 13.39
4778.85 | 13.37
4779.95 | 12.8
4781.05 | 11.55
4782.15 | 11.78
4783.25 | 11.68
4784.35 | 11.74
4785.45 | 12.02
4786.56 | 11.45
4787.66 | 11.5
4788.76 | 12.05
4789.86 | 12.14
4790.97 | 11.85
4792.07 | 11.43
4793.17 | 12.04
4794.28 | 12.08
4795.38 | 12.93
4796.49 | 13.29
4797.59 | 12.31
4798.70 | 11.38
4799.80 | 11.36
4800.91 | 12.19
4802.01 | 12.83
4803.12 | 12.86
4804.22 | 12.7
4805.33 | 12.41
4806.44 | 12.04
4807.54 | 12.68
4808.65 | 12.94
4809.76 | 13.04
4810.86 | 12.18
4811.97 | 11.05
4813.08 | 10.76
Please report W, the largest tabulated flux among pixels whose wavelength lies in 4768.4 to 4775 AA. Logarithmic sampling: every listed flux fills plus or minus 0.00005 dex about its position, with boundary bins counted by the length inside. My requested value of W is 12.86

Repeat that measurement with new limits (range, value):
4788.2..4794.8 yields 12.14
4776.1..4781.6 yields 13.62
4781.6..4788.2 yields 12.02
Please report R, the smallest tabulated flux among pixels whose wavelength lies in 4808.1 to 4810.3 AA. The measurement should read 12.94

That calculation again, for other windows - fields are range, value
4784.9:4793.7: 11.43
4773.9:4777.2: 12.86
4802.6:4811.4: 12.04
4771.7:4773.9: 10.8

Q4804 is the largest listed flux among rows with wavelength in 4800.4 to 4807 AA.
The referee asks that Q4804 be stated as 12.86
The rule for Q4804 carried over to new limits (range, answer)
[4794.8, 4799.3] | 13.29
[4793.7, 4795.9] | 12.93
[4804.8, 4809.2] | 12.94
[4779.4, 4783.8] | 12.8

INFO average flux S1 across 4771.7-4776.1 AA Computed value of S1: 12.1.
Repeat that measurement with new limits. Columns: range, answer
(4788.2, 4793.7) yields 11.9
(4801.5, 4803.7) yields 12.9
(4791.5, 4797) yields 12.3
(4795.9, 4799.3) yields 12.3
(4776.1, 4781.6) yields 13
